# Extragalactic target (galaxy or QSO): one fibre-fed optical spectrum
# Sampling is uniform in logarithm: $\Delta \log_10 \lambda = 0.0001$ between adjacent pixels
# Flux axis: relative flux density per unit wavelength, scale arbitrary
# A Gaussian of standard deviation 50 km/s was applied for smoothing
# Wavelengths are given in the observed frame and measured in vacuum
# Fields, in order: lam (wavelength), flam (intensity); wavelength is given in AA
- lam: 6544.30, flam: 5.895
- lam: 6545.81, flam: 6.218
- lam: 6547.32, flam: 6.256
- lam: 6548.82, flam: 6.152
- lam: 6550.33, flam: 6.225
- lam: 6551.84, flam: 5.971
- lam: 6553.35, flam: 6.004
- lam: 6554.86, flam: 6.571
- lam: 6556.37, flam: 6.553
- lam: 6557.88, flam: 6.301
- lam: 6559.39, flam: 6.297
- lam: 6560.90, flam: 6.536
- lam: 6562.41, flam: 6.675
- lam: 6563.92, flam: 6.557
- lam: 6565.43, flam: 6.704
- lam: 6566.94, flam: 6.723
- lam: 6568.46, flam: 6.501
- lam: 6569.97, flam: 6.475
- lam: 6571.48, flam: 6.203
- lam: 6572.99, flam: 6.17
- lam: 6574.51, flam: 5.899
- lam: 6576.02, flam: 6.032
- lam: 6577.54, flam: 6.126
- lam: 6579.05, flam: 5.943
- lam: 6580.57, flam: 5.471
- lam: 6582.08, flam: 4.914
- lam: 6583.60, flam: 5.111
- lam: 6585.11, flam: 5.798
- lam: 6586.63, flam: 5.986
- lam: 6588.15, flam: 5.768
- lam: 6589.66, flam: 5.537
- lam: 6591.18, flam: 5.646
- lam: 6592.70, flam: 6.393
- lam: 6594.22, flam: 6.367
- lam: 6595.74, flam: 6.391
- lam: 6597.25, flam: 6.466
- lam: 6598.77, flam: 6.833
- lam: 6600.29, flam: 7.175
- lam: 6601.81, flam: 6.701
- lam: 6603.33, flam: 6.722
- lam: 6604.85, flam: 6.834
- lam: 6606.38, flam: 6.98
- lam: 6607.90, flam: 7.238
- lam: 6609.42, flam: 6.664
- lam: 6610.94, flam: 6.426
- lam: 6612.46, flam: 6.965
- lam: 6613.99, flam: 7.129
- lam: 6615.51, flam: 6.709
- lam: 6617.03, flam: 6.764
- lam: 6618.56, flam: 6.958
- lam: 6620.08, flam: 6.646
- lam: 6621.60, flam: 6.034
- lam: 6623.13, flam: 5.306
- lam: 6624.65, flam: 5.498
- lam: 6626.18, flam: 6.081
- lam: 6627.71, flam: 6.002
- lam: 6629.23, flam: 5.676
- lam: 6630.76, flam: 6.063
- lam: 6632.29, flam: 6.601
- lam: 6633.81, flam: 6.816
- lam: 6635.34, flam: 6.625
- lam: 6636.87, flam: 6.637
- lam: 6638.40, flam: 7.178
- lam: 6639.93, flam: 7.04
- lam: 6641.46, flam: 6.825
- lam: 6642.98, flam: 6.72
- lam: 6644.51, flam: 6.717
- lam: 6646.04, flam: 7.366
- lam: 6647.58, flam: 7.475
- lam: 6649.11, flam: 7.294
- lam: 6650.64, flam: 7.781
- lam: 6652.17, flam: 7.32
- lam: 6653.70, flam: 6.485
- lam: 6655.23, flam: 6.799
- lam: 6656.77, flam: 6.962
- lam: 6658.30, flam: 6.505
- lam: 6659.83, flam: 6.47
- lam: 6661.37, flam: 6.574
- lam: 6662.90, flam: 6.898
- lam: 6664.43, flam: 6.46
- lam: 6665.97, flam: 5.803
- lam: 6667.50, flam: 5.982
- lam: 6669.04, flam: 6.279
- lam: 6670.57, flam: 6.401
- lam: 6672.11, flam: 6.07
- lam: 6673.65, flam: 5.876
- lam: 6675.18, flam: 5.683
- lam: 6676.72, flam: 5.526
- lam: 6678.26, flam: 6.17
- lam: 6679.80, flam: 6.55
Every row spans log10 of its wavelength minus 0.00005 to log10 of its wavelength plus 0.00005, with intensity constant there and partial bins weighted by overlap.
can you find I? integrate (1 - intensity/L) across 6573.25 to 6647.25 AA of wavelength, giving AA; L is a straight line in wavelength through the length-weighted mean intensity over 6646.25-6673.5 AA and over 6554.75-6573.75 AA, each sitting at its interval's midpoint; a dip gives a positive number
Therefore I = 2.23 AA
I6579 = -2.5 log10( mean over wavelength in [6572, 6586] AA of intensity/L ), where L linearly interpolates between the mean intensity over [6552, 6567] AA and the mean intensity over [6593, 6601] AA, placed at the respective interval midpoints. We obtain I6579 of 0.146 mag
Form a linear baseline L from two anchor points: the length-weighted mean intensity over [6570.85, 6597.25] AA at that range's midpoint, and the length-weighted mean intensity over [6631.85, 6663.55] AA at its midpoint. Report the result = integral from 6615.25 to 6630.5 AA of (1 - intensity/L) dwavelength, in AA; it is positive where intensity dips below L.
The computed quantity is 0.8 AA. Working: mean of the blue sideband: 5.88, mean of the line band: 6.15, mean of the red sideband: 6.91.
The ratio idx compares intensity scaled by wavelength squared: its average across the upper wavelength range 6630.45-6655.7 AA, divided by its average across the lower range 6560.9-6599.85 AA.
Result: 1.2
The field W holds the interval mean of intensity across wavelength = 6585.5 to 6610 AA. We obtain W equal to 6.47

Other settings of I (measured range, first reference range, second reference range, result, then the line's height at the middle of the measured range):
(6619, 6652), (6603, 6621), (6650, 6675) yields 0.36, 6.69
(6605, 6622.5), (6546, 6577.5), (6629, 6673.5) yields -0.61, 6.54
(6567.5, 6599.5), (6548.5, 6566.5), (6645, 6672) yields 2.34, 6.48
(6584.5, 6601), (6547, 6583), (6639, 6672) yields 0.43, 6.38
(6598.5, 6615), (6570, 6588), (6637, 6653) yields -1.31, 6.37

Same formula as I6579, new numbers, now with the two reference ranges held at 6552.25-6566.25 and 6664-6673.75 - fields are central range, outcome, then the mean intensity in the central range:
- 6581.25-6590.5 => 0.16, 5.52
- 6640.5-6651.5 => -0.16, 7.17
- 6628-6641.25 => -0.06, 6.57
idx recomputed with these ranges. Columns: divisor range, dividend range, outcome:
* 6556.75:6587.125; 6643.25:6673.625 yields 1.12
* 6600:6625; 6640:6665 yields 1.06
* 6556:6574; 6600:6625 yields 1.04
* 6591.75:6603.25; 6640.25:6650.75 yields 1.09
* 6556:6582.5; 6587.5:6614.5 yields 1.06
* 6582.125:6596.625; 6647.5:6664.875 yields 1.21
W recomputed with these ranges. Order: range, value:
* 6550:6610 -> 6.29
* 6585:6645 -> 6.48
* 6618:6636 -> 6.18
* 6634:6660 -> 6.96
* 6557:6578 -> 6.38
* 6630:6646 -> 6.75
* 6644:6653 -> 7.33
